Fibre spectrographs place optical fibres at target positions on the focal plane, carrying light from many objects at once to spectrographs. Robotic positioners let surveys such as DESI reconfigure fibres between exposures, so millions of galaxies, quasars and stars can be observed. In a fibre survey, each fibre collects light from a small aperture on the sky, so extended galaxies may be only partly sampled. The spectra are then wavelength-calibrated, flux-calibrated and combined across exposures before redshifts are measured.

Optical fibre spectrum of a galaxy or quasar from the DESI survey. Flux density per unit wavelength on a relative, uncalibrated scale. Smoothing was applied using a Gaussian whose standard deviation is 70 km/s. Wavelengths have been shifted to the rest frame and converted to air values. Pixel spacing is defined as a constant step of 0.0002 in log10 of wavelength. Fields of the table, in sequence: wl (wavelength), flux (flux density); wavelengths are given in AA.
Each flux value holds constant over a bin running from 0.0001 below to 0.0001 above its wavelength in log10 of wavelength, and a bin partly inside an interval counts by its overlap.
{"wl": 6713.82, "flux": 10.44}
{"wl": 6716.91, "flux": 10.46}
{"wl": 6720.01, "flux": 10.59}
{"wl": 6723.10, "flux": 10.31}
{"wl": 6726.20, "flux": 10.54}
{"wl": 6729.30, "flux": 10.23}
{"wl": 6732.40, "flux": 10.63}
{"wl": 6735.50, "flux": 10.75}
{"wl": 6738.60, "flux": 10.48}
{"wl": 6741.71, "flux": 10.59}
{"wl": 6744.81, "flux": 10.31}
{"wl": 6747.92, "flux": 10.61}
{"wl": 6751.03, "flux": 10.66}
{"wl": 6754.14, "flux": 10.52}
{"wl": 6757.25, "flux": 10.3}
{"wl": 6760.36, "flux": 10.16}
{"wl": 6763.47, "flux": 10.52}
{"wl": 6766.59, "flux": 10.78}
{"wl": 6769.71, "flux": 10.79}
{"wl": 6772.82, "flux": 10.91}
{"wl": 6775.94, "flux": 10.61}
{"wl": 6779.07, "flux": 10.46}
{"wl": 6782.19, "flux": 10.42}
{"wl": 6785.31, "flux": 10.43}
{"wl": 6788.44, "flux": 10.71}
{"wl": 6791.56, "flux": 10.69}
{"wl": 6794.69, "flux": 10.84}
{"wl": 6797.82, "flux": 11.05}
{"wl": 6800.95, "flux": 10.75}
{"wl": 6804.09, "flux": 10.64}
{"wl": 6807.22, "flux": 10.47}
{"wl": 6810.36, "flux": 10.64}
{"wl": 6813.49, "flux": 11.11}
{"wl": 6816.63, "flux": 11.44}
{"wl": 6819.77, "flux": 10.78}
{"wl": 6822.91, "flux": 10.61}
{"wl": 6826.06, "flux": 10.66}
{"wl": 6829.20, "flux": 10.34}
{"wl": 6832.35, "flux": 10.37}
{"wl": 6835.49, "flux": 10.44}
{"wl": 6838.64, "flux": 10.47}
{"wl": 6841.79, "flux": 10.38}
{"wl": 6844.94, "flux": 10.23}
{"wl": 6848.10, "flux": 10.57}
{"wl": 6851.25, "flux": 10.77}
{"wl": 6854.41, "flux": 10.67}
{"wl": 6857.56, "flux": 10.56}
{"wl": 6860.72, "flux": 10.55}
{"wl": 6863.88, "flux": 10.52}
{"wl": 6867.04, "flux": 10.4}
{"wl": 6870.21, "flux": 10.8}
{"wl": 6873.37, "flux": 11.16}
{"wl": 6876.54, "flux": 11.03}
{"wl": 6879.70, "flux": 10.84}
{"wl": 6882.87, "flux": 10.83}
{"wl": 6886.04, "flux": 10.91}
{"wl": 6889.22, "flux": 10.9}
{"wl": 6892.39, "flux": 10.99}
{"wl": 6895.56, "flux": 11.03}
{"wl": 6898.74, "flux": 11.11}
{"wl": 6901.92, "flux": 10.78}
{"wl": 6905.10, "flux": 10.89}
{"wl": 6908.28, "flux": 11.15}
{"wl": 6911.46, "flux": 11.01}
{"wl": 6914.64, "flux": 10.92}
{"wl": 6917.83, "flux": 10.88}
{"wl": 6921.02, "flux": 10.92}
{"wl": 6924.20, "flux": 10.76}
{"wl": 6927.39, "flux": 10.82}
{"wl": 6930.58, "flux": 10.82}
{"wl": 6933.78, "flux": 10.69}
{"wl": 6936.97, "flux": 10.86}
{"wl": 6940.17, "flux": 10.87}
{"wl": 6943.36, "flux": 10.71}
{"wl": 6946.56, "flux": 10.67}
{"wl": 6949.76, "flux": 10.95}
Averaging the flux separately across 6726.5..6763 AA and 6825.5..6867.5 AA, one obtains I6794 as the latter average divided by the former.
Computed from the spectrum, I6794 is 1.00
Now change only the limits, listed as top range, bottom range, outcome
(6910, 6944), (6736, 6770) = 1.03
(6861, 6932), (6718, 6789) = 1.03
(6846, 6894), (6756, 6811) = 1.01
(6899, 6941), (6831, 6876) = 1.03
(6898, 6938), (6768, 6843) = 1.02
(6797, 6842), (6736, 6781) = 1.01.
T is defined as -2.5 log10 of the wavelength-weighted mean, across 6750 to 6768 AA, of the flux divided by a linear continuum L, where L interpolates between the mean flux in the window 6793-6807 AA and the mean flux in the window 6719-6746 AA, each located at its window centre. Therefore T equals 0.01 mag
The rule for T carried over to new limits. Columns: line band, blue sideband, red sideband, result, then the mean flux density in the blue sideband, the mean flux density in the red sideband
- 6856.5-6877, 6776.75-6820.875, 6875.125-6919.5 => 0.02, 10.7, 10.9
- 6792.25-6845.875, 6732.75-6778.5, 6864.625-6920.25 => 0.01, 10.6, 10.9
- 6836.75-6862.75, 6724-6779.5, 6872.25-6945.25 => 0.03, 10.5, 10.9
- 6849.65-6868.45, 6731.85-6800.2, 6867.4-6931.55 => 0.02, 10.6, 10.9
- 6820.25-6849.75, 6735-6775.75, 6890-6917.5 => 0.03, 10.6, 11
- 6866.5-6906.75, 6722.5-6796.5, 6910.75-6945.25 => -0.01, 10.6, 10.8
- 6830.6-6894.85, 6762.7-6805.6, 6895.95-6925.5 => 0.02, 10.7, 10.9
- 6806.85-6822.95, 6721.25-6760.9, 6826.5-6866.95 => -0.04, 10.5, 10.5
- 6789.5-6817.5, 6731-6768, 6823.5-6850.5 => -0.04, 10.5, 10.4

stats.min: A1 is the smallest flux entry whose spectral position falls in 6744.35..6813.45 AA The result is 10.16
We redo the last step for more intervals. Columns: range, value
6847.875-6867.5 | 10.4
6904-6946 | 10.69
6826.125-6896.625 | 10.23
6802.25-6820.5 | 10.47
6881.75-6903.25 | 10.78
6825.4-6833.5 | 10.34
